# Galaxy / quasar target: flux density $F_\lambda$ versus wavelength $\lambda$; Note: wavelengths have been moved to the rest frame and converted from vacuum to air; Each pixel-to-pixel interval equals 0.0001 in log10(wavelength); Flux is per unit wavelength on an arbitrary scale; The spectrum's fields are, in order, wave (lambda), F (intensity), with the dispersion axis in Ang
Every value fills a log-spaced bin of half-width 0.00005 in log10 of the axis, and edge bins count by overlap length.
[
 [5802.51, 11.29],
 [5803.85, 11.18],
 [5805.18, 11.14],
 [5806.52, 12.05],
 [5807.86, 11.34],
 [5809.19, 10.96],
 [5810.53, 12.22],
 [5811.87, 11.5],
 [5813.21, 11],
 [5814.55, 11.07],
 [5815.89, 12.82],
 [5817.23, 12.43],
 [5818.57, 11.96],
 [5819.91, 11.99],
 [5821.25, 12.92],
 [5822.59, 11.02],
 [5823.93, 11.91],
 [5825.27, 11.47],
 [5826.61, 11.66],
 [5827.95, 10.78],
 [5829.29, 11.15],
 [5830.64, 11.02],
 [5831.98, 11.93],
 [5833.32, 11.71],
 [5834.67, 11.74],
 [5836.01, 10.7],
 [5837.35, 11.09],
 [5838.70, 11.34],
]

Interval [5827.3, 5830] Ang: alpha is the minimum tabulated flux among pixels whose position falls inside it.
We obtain 10.78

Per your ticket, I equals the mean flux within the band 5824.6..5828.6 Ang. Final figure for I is 11.3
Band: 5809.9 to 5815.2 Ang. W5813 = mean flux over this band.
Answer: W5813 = 11.4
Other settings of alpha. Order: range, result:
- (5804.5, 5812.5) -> 10.96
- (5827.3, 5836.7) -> 10.7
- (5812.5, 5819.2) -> 11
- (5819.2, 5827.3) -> 11.02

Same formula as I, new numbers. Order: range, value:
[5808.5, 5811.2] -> 11.6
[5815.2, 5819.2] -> 12.4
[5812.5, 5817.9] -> 11.8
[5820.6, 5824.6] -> 12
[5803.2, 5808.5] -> 11.4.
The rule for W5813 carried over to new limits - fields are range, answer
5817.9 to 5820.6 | 12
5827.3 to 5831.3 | 11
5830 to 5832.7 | 11.5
